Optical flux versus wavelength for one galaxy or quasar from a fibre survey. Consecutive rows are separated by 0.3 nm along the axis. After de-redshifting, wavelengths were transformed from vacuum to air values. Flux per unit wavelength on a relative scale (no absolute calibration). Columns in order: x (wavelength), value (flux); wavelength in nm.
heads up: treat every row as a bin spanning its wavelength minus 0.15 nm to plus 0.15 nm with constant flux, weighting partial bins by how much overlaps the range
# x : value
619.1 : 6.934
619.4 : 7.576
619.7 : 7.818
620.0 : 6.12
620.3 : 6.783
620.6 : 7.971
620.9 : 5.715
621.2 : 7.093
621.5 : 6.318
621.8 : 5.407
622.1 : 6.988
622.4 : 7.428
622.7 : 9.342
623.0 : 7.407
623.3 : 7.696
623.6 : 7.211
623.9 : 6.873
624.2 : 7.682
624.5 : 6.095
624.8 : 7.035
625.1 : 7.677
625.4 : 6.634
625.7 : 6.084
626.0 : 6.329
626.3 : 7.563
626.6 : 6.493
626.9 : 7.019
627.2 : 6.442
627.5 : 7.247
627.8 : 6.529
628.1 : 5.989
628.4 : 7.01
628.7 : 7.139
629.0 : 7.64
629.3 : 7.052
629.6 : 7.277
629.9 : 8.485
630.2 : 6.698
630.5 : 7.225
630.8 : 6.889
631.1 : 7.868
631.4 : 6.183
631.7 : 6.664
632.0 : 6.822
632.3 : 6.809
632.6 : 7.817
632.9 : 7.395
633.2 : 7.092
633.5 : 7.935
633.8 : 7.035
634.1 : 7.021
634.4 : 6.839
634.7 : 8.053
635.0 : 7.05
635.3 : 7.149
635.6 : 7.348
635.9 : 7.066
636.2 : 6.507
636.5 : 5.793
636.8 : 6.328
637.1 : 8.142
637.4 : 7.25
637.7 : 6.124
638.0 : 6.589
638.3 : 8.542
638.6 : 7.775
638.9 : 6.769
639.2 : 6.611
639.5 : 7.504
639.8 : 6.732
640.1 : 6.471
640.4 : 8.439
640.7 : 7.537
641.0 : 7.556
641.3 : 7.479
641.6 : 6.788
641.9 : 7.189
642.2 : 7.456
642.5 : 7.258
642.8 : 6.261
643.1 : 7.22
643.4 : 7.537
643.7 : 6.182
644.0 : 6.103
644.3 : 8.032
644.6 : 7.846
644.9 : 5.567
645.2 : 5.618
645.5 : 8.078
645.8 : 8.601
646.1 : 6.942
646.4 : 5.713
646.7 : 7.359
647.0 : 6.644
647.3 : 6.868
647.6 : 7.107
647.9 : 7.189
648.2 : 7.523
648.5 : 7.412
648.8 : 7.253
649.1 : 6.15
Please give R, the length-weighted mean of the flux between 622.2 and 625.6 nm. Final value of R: 7.35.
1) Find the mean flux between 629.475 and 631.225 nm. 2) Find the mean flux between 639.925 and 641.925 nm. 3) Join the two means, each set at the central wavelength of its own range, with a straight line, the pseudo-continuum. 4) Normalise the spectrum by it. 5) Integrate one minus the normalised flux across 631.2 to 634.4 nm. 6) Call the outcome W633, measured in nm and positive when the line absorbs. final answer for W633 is 0.14 nm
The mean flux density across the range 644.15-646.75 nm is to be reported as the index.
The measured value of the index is 7.07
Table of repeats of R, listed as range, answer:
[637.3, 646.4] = 7.11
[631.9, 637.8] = 7.09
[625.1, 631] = 6.96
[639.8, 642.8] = 7.27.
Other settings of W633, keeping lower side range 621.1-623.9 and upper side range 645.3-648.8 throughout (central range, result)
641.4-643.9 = 0.08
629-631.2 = -0.05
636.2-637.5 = 0.07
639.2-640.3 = 0.04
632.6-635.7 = -0.05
